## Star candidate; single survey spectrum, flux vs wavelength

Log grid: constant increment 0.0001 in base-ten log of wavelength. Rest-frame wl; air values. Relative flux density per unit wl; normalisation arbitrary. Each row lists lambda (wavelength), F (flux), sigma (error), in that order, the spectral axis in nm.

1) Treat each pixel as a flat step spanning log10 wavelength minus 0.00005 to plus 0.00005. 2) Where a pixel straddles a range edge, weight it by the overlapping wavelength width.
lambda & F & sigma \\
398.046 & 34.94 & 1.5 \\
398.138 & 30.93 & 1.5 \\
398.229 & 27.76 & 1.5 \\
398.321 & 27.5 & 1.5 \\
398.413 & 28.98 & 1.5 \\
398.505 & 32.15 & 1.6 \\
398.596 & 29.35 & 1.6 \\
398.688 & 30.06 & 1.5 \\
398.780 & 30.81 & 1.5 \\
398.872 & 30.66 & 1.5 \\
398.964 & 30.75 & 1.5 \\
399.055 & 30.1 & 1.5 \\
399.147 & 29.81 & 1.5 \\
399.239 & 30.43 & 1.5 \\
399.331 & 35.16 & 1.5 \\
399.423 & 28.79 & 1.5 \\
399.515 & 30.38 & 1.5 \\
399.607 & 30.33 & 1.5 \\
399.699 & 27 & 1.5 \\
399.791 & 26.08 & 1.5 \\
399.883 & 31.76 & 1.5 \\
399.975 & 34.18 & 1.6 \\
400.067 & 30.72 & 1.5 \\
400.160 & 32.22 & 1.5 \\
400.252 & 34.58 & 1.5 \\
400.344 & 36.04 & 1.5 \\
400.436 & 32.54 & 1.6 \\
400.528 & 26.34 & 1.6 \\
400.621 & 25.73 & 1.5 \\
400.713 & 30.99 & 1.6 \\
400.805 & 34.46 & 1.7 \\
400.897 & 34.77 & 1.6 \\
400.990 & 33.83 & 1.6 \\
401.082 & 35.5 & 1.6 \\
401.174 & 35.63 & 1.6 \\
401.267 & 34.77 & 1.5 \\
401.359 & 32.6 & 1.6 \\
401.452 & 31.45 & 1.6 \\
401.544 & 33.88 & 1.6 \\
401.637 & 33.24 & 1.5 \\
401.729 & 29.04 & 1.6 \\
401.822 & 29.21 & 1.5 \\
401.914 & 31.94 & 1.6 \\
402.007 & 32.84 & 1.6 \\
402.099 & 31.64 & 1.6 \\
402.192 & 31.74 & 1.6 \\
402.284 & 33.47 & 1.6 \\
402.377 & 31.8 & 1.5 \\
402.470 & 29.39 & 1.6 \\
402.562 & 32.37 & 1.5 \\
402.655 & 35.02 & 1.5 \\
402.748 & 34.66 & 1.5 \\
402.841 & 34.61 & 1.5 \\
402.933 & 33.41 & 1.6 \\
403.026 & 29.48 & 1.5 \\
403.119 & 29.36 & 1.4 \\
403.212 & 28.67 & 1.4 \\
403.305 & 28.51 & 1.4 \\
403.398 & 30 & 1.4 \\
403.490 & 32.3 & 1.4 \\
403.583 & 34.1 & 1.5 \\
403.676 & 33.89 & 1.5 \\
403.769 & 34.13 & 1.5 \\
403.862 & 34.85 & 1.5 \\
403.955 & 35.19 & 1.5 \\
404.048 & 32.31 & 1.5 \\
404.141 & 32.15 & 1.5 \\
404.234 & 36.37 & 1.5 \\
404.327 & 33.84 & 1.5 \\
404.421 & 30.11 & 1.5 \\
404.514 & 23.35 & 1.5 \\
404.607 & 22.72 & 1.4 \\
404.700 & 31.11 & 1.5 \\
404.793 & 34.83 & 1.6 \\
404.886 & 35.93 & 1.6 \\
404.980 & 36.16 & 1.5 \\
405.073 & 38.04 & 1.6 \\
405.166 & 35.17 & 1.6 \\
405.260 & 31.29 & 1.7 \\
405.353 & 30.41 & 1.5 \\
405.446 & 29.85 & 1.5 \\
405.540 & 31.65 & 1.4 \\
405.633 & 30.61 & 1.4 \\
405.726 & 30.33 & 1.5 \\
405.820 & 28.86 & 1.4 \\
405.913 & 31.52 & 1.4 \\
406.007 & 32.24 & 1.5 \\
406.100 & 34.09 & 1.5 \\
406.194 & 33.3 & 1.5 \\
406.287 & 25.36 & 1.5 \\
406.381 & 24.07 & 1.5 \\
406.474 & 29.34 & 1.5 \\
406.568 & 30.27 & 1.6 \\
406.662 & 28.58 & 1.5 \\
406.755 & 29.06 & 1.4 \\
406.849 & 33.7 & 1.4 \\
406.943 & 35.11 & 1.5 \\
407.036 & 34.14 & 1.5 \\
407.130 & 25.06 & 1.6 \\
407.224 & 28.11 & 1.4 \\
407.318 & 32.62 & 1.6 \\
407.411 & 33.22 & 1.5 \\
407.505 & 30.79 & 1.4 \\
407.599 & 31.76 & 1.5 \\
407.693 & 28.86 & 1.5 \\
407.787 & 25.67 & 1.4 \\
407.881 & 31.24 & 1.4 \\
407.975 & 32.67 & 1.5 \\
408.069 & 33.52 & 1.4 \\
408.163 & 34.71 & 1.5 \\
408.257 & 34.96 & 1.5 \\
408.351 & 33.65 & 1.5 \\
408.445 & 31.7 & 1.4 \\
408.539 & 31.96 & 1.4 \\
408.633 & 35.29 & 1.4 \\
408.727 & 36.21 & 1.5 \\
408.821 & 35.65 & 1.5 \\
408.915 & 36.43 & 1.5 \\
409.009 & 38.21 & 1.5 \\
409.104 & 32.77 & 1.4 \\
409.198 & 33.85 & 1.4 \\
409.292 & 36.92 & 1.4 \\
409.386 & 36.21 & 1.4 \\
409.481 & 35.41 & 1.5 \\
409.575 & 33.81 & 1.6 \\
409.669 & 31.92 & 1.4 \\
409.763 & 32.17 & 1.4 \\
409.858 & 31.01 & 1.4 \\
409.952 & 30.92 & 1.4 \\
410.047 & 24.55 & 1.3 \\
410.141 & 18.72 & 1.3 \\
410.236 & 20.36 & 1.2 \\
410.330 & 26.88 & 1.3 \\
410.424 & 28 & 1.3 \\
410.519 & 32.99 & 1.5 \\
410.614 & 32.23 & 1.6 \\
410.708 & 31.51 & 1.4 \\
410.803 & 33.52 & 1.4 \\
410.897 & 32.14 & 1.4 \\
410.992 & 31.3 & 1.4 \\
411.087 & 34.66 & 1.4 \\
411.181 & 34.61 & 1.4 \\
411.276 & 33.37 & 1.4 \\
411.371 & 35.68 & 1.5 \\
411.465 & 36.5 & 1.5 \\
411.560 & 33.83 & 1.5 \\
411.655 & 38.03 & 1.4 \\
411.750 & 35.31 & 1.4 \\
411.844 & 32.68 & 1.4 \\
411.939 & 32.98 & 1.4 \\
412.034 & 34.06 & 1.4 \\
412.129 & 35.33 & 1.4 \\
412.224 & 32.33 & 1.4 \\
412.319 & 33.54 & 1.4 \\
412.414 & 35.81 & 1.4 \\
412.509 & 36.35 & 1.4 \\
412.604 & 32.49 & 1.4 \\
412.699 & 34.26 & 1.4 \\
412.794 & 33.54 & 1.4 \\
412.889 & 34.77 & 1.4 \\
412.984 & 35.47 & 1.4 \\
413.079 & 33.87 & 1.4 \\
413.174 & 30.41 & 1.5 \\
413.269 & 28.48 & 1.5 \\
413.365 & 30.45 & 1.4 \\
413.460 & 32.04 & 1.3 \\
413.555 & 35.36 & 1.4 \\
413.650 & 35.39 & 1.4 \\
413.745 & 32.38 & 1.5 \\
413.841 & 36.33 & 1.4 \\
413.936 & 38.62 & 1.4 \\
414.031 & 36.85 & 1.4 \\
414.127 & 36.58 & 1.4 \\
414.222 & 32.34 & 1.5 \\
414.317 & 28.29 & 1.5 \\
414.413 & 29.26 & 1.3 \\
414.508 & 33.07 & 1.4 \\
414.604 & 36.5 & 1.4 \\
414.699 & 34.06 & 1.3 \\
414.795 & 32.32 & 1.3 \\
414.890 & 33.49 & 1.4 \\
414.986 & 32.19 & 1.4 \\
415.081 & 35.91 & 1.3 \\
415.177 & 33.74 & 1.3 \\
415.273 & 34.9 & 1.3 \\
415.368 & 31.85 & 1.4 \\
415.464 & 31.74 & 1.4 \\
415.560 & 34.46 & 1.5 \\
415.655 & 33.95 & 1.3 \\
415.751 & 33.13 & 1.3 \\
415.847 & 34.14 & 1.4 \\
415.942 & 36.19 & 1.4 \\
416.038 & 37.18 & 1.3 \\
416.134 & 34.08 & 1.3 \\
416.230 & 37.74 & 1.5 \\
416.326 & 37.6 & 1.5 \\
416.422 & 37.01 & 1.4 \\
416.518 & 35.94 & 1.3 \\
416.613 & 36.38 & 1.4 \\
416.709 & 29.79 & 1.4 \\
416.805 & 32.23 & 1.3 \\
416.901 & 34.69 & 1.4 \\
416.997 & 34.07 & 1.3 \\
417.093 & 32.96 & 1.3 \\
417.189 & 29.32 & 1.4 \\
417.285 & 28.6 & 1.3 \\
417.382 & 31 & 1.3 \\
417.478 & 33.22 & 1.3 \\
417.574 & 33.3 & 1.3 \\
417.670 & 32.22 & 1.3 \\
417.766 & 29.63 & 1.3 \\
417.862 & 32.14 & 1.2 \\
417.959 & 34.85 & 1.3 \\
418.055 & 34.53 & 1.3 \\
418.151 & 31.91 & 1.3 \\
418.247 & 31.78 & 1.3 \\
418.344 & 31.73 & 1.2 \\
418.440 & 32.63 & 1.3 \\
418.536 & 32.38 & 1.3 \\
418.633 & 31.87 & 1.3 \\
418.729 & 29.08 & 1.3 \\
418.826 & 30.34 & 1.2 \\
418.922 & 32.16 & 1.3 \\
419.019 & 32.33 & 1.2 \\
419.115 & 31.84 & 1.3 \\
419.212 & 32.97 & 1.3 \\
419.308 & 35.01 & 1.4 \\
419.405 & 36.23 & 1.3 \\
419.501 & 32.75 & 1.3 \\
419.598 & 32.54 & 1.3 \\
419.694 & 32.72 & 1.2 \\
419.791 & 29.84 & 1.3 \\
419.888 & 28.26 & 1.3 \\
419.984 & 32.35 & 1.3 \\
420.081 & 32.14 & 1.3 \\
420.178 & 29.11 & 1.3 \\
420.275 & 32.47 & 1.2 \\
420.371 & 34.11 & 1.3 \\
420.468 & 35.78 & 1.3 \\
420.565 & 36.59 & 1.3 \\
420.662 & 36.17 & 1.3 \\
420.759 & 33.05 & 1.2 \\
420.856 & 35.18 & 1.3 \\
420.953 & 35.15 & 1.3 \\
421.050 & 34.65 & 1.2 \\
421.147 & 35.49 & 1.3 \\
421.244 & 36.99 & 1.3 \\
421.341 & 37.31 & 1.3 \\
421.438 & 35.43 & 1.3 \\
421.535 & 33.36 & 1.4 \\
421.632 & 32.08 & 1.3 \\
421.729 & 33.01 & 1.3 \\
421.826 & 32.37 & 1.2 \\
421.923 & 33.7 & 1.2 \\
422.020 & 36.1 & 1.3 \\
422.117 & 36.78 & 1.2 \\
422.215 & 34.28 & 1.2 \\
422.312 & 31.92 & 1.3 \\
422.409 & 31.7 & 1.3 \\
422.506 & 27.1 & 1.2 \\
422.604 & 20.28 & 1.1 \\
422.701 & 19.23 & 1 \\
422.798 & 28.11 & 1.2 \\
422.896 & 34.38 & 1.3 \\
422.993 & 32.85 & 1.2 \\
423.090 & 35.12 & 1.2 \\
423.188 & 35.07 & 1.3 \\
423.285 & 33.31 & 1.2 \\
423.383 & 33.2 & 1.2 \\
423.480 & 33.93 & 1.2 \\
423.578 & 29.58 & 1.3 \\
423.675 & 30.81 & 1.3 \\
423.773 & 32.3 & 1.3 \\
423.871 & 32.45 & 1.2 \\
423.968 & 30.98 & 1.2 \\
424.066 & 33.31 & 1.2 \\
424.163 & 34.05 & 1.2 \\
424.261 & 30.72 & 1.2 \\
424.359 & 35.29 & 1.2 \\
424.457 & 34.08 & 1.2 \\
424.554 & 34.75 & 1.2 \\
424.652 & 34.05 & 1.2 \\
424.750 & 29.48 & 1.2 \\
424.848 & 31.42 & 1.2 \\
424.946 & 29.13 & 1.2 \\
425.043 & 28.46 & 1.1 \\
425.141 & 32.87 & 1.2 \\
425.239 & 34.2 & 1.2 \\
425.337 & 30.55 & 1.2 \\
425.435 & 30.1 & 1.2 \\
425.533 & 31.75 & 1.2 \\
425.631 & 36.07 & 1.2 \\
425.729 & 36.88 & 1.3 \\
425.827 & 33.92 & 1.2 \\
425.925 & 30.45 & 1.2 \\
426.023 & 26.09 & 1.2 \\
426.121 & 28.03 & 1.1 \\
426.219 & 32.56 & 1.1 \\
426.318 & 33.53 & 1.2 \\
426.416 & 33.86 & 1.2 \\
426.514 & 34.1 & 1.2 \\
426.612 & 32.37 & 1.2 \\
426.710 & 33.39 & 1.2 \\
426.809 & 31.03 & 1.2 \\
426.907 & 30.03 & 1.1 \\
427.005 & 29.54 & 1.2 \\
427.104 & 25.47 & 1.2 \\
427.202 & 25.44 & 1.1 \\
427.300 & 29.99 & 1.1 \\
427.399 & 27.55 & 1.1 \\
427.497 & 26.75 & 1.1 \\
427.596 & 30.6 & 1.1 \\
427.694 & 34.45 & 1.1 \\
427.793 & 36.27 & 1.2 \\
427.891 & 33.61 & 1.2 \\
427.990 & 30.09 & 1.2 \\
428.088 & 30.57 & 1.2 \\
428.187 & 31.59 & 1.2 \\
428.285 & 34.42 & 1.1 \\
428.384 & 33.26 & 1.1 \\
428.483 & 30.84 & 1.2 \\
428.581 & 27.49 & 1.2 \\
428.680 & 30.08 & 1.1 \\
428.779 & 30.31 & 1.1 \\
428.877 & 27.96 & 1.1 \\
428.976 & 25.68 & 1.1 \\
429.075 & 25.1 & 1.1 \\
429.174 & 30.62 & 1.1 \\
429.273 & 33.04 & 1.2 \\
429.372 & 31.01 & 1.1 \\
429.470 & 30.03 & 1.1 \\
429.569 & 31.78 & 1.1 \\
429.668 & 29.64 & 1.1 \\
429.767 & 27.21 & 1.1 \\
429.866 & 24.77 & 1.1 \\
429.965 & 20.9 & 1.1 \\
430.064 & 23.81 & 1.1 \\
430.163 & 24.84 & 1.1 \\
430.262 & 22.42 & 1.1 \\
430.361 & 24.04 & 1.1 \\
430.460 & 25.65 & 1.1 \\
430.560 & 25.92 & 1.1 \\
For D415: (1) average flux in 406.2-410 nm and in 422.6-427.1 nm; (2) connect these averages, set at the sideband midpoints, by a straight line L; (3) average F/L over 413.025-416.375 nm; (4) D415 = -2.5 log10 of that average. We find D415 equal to -0.06 mag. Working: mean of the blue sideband 32.2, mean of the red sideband 31.7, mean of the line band 33.9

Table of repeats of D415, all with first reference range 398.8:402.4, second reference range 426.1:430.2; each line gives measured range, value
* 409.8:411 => 0.08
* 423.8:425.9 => -0.09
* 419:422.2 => -0.12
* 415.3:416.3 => -0.13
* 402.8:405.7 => -0.02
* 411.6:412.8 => -0.11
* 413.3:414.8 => -0.10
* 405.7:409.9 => -0.03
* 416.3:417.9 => -0.08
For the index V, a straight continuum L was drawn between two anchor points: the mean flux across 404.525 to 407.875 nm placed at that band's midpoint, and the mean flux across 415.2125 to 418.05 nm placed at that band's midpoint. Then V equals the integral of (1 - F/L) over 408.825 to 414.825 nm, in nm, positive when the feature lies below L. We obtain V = -0.13 nm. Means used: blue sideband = 30.9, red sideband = 33.6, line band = 33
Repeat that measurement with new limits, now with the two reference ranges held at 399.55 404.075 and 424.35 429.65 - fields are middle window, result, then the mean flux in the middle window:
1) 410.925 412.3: -0.11 nm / 34.3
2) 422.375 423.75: 0.04 nm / 30.4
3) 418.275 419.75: -0.05 nm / 32.4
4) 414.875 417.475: -0.19 nm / 33.8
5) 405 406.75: 0.06 nm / 30.9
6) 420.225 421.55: -0.16 nm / 35.2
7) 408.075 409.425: -0.13 nm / 34.9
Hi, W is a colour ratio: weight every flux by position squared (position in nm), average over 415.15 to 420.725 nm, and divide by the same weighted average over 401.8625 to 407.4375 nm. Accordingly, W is 1.12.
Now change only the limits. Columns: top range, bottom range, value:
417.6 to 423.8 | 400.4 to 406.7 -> 1.11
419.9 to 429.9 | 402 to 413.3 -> 1.07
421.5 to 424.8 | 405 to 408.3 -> 1.11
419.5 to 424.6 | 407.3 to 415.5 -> 1.04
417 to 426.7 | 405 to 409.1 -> 1.09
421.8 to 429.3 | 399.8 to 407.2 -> 1.09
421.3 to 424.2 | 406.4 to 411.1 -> 1.09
